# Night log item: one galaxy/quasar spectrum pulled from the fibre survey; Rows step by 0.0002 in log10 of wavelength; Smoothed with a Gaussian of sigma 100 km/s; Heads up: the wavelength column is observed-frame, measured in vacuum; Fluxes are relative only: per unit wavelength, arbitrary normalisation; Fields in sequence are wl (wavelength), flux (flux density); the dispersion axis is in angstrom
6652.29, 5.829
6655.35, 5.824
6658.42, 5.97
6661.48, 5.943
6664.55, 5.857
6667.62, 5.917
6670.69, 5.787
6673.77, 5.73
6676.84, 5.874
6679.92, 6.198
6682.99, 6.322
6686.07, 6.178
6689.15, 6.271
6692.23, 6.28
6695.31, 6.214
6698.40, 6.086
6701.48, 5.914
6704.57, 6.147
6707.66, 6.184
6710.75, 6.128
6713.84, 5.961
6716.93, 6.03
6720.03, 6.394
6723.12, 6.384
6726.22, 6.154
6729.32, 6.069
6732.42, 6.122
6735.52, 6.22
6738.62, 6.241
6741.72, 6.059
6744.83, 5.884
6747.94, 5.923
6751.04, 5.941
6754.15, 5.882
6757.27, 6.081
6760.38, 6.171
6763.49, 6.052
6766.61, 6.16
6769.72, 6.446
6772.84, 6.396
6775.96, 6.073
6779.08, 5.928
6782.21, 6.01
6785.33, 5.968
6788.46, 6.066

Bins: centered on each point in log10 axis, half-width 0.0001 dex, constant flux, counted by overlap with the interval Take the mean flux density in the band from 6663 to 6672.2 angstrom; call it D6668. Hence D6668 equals 5.85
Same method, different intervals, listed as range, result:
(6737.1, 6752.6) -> 6.01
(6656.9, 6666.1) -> 5.93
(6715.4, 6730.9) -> 6.2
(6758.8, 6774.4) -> 6.25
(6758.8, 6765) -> 6.12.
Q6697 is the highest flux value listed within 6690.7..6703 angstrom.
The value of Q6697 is 6.28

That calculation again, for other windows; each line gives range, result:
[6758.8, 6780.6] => 6.446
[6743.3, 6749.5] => 5.923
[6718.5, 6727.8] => 6.394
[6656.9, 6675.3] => 5.97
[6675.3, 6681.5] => 6.198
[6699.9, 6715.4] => 6.184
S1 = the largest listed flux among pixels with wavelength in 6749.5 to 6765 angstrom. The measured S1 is 6.171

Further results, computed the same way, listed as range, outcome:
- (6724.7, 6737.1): 6.22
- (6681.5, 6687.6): 6.322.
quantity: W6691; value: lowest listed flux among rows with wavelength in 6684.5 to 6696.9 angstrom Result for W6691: 6.178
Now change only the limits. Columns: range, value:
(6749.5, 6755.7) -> 5.882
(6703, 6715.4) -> 5.961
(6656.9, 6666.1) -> 5.857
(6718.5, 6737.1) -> 6.069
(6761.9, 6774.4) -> 6.052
